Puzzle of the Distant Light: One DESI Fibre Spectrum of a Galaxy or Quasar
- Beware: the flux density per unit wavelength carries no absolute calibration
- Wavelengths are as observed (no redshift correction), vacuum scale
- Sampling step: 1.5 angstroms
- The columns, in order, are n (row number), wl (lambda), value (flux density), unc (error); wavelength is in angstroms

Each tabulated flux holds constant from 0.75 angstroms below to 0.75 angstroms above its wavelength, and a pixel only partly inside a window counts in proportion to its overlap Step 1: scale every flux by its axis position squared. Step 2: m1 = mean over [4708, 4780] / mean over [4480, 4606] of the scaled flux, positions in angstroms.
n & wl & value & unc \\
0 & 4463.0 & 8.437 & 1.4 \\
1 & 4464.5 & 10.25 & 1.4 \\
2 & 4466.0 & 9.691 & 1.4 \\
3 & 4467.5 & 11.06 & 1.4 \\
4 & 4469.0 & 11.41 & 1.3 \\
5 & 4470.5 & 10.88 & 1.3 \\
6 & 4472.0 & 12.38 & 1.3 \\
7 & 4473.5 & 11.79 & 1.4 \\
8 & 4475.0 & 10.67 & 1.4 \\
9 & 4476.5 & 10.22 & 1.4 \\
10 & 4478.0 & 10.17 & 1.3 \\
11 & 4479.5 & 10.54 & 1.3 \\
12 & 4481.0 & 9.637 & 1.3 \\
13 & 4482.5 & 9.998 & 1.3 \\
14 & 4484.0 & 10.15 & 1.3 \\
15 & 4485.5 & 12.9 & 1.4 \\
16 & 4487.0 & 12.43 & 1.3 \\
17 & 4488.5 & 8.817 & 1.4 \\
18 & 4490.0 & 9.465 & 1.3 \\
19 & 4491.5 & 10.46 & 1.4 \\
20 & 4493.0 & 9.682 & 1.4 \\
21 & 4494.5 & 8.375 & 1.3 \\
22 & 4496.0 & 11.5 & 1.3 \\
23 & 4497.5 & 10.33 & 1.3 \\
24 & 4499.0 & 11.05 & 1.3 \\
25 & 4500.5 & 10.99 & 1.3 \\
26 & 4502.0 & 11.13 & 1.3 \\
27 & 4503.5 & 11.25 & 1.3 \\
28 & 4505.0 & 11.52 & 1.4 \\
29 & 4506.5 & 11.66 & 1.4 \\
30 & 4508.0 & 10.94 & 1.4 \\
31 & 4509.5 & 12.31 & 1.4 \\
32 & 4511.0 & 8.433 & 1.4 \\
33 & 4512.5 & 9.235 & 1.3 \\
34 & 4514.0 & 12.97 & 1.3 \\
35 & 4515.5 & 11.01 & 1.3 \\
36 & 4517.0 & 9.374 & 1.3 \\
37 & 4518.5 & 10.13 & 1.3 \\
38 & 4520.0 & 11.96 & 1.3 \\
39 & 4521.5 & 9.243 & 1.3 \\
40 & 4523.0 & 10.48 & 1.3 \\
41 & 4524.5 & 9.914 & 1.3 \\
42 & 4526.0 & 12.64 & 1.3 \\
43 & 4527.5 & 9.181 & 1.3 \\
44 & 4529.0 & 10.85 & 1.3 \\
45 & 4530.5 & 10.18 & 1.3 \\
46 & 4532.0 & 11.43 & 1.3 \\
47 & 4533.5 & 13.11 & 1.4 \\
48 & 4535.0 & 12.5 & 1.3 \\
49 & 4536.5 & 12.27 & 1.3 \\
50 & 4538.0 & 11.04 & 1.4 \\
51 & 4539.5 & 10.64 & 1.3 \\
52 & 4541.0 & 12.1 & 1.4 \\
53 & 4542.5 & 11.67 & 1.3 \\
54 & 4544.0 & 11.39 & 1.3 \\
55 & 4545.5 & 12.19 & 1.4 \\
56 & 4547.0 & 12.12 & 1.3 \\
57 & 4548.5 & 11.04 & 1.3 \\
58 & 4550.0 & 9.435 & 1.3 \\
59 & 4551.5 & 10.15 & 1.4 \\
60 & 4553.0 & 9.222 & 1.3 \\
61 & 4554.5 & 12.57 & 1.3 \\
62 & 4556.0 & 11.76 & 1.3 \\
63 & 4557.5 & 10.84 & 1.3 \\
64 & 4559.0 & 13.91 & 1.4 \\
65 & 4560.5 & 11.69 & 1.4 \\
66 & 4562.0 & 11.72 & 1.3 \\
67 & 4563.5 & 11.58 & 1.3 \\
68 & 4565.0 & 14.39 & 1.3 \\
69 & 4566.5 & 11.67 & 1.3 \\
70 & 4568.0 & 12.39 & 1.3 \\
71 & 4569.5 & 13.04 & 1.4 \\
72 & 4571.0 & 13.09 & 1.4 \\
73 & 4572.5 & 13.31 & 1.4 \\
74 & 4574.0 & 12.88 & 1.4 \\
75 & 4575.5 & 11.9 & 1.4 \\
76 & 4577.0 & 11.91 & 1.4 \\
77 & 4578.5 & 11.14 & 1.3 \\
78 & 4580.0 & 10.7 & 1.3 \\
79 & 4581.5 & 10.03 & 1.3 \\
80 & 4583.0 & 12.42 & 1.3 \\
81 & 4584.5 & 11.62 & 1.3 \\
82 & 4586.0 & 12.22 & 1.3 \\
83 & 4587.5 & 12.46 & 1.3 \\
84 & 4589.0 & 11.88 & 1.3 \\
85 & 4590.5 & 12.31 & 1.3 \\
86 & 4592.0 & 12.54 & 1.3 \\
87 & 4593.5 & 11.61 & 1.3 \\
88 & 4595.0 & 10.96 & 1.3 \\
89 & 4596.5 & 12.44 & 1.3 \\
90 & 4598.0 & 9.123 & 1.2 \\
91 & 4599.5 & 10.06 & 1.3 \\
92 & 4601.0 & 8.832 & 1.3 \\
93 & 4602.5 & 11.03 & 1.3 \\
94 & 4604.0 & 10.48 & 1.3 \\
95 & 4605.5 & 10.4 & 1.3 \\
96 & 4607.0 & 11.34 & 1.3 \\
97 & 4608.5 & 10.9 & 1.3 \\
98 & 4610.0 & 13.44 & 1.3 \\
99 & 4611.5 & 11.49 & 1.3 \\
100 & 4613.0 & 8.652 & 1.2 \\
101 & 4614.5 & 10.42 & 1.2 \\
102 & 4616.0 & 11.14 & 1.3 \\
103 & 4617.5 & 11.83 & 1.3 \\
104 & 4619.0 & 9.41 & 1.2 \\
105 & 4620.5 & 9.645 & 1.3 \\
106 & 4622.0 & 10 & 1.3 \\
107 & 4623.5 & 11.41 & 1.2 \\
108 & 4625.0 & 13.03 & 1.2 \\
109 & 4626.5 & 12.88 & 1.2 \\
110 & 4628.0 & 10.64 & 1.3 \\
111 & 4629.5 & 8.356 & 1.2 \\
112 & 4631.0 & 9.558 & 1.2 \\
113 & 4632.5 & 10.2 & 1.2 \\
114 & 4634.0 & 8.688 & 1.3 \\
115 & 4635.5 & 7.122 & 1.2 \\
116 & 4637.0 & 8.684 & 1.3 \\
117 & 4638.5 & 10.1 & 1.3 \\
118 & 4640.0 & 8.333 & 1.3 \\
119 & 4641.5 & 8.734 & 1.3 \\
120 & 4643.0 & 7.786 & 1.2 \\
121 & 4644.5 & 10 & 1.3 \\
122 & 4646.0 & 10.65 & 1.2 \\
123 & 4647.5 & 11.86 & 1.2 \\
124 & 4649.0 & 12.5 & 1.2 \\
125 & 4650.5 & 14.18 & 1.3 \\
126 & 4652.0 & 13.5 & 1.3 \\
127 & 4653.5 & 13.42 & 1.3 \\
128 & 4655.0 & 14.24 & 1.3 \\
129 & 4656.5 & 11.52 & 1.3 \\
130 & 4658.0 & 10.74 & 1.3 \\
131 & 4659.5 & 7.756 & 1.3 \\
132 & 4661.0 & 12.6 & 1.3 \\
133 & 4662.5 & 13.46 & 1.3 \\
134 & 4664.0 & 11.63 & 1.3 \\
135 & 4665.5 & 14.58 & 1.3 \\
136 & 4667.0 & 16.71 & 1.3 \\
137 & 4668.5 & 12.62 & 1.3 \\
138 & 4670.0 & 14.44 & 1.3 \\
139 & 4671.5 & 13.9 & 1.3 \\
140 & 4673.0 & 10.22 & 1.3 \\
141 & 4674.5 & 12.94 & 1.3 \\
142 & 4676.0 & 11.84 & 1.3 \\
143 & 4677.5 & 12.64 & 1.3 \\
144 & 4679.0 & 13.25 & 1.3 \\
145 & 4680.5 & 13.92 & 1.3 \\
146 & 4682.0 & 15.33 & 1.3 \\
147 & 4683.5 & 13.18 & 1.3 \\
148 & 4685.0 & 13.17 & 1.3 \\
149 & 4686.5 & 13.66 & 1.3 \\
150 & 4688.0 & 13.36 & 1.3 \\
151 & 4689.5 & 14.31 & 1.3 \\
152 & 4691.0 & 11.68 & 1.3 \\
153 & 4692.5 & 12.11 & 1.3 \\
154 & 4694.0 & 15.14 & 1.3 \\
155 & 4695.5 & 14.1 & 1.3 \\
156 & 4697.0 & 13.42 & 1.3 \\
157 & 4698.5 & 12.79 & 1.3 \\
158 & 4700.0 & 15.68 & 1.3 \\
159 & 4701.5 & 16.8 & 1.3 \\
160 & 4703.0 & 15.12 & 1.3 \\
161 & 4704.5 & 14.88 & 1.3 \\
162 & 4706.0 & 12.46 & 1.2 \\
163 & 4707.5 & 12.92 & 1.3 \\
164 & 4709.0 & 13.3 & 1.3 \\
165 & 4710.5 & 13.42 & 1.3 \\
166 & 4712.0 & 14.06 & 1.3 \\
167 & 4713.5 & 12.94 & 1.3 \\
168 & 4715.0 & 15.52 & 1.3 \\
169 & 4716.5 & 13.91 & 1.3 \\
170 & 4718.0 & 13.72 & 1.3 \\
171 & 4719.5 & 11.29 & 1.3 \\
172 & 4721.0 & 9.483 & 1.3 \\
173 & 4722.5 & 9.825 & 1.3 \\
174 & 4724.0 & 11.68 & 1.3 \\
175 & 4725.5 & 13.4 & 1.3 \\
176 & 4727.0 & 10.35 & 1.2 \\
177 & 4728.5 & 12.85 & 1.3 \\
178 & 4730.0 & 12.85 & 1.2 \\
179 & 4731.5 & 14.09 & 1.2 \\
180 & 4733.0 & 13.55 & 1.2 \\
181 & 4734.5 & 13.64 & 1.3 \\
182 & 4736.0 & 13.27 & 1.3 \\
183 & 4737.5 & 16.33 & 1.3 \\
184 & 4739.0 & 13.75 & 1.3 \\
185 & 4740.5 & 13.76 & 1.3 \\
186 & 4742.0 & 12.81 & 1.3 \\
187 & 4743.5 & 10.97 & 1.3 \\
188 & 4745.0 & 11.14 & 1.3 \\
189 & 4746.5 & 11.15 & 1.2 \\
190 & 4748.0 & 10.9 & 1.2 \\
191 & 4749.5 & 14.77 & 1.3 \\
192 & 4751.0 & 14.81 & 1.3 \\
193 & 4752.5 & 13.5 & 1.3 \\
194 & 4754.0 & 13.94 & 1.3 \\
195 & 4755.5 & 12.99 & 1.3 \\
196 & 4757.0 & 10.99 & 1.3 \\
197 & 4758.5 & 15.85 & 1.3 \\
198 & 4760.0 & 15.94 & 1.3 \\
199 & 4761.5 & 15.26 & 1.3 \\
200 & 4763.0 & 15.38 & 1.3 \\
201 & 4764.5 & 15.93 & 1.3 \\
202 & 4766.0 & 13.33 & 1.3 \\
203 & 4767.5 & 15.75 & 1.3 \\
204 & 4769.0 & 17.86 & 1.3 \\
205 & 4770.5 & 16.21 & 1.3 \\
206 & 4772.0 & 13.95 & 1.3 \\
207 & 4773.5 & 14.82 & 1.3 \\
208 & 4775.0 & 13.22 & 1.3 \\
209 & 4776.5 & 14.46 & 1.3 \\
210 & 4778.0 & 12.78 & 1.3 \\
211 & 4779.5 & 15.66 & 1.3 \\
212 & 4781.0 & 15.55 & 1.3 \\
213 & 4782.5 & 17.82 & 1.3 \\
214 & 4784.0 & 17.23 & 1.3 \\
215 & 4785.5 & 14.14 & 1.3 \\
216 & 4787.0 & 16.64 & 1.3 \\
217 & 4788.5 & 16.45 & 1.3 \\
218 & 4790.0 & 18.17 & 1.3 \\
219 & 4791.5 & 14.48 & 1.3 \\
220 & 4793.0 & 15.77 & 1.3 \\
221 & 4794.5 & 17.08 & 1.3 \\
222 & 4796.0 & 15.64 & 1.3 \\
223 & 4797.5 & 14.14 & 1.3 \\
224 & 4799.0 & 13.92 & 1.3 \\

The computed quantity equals 1.32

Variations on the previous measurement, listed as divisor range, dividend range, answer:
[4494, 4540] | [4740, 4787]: 1.46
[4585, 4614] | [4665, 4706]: 1.28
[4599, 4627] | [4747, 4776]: 1.42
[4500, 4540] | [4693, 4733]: 1.32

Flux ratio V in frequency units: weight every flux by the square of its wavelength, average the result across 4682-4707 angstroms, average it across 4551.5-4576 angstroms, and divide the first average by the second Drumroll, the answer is 1.21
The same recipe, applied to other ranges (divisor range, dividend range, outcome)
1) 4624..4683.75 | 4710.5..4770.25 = 1.19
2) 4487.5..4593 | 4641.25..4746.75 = 1.22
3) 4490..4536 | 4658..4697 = 1.31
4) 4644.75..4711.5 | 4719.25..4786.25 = 1.08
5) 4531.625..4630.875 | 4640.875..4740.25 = 1.19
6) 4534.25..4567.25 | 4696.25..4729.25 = 1.21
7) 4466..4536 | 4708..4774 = 1.39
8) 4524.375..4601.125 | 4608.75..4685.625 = 1.03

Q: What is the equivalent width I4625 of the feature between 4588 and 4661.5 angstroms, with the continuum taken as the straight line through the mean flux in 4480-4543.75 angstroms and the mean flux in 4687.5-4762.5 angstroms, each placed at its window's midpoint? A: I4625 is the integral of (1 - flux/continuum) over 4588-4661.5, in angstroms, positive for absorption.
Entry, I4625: 8.3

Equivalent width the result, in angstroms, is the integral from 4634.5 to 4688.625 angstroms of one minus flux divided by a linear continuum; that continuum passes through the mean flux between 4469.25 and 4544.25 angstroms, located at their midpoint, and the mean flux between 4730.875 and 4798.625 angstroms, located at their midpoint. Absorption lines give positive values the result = 4.4 angstroms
